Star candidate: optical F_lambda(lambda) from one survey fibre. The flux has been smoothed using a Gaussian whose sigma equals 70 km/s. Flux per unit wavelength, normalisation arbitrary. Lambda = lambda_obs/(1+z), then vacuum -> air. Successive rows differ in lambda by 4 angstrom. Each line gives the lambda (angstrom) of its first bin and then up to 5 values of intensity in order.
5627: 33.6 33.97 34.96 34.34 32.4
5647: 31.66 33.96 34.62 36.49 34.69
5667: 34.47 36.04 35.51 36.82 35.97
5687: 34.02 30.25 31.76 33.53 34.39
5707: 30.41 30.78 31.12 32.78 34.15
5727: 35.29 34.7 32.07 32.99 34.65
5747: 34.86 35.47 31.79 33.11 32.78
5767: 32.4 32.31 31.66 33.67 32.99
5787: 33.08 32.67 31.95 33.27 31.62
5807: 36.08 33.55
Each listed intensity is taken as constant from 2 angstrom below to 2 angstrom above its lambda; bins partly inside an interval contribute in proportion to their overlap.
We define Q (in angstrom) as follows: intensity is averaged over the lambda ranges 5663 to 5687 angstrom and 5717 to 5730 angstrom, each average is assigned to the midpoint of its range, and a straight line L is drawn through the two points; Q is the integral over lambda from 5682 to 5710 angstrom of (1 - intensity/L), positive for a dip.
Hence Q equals 1.8 angstrom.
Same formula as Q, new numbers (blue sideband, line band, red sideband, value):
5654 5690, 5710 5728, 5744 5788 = 0.7 angstrom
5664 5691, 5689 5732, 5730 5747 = 2.1 angstrom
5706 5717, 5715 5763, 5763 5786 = -3.1 angstrom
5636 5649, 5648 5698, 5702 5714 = -3.3 angstrom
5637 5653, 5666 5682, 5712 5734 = -1.3 angstrom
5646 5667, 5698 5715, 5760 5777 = 0.7 angstrom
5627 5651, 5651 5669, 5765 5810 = -0.8 angstrom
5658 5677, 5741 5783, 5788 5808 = 0.5 angstrom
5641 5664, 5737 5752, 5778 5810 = -0.4 angstrom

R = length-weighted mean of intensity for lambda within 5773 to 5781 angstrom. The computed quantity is 32.7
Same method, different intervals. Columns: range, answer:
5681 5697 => 33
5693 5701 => 32.6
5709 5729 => 32.8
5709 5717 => 31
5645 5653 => 32.8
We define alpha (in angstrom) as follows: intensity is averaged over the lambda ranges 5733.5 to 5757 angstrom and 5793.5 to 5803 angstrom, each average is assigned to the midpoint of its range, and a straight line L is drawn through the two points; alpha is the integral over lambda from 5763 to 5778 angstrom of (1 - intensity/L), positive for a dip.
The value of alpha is 0.35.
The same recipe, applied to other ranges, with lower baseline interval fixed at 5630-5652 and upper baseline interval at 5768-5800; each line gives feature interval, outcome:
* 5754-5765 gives 0.06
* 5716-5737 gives -0.42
